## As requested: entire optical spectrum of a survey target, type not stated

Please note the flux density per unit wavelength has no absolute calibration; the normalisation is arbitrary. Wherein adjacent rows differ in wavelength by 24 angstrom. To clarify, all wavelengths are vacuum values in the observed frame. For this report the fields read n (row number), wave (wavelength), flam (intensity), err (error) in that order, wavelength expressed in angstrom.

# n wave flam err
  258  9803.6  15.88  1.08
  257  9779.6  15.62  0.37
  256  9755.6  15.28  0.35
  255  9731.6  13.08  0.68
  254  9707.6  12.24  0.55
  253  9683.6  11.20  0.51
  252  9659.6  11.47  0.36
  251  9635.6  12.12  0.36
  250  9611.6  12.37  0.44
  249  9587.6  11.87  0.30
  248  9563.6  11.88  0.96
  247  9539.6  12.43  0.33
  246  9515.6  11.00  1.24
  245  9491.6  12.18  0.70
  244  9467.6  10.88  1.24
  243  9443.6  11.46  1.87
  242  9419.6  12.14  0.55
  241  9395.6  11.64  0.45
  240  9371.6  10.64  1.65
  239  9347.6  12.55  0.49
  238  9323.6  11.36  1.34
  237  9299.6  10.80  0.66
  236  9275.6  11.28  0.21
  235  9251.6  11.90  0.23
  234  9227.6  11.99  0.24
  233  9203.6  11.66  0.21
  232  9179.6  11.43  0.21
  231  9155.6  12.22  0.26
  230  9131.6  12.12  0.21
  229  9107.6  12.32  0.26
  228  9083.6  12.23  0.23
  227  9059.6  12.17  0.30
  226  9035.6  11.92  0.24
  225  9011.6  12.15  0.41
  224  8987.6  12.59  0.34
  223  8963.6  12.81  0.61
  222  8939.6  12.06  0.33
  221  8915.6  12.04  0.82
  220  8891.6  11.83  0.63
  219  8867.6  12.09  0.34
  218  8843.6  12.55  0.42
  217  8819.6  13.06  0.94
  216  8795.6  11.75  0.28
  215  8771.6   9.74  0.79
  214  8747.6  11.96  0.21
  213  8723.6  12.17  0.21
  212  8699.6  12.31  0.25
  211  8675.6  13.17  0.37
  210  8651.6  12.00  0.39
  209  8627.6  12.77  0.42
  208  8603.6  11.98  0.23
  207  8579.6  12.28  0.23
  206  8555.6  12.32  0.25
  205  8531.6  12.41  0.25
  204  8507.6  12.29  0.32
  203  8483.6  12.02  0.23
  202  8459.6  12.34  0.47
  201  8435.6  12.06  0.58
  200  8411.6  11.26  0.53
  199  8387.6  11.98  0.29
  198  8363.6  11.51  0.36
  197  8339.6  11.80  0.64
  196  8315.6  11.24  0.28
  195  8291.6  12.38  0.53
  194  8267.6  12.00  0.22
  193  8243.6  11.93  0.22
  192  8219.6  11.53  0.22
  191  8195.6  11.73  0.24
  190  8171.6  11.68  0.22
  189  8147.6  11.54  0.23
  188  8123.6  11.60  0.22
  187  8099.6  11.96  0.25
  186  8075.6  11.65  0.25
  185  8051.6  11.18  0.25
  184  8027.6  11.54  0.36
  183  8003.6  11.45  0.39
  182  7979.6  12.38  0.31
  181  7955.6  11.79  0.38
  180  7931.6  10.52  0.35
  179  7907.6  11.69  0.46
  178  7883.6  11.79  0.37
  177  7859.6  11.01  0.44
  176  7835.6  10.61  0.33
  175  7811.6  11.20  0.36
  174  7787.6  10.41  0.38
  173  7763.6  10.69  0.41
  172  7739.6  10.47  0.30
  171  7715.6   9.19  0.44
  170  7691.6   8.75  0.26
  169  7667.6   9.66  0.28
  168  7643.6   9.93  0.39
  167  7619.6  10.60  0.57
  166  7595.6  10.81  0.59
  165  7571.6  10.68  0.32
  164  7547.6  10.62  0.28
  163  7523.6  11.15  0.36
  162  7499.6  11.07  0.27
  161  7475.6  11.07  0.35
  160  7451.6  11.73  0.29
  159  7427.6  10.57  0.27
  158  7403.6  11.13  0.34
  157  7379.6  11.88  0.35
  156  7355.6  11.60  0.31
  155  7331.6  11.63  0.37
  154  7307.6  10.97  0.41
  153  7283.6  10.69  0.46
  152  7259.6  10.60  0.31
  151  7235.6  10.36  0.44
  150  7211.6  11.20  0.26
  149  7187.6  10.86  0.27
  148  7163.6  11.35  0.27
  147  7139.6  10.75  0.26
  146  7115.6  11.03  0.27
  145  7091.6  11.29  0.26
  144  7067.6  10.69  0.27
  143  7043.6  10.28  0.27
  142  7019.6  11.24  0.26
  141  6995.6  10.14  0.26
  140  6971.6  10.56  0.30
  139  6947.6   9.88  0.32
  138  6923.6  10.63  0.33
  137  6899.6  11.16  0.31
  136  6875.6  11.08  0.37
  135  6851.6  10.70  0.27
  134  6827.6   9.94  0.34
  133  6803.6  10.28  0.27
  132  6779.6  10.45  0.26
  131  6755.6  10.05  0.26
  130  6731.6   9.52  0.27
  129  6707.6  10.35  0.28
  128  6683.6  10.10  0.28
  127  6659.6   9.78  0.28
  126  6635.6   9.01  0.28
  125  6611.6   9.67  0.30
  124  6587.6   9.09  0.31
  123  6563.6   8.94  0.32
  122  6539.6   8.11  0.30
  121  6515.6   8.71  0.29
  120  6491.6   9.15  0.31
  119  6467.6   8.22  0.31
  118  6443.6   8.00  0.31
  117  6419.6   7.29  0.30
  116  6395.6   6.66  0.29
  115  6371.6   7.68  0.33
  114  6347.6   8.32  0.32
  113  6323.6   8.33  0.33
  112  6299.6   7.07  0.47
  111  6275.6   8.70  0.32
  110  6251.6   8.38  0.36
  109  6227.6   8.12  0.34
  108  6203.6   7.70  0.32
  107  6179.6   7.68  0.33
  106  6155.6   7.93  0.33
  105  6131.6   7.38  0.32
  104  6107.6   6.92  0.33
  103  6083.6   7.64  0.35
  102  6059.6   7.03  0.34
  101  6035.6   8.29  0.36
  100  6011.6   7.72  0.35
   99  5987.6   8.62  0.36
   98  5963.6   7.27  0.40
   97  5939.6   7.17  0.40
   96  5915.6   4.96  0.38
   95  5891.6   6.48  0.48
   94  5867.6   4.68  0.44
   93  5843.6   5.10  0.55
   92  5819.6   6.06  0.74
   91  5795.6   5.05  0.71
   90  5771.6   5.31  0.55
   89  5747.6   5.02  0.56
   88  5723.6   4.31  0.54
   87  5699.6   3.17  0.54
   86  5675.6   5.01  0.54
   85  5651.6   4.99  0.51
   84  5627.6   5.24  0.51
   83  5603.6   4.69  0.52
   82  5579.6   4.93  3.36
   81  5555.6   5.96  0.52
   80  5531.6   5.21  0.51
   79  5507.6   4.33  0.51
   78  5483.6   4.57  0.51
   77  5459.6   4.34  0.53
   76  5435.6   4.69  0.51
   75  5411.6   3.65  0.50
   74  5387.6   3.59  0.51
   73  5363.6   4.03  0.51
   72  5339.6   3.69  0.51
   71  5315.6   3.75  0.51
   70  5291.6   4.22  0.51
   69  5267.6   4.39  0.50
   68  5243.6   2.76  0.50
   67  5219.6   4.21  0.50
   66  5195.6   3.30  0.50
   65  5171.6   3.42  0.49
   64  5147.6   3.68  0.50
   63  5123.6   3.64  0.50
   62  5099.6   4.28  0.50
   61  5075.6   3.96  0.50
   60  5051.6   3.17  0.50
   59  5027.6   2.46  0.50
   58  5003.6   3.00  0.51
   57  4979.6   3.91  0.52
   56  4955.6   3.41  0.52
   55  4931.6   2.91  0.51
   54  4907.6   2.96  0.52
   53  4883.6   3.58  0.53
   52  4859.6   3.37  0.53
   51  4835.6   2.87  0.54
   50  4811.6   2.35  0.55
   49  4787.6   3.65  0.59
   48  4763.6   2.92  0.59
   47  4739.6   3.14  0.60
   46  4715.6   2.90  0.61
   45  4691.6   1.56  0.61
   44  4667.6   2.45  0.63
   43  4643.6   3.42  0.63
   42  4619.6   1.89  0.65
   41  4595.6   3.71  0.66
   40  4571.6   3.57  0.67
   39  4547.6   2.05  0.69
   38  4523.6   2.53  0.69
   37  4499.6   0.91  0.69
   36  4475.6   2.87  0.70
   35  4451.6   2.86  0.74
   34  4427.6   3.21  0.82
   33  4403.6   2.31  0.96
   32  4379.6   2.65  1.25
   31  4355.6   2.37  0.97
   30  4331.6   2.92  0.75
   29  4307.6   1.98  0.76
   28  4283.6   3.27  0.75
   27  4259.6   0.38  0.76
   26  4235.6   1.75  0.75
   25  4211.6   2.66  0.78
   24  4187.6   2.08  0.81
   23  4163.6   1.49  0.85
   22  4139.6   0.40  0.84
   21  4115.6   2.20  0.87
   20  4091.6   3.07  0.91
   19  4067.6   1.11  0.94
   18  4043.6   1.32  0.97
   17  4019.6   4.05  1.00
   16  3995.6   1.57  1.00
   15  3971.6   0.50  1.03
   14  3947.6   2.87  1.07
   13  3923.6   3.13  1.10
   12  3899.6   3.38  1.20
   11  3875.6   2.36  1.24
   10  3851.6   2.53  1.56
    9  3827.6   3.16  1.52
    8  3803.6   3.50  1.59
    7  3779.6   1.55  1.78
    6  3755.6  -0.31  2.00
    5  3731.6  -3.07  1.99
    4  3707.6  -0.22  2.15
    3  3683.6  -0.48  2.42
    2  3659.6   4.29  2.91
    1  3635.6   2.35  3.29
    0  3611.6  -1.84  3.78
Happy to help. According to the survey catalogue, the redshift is 0.49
